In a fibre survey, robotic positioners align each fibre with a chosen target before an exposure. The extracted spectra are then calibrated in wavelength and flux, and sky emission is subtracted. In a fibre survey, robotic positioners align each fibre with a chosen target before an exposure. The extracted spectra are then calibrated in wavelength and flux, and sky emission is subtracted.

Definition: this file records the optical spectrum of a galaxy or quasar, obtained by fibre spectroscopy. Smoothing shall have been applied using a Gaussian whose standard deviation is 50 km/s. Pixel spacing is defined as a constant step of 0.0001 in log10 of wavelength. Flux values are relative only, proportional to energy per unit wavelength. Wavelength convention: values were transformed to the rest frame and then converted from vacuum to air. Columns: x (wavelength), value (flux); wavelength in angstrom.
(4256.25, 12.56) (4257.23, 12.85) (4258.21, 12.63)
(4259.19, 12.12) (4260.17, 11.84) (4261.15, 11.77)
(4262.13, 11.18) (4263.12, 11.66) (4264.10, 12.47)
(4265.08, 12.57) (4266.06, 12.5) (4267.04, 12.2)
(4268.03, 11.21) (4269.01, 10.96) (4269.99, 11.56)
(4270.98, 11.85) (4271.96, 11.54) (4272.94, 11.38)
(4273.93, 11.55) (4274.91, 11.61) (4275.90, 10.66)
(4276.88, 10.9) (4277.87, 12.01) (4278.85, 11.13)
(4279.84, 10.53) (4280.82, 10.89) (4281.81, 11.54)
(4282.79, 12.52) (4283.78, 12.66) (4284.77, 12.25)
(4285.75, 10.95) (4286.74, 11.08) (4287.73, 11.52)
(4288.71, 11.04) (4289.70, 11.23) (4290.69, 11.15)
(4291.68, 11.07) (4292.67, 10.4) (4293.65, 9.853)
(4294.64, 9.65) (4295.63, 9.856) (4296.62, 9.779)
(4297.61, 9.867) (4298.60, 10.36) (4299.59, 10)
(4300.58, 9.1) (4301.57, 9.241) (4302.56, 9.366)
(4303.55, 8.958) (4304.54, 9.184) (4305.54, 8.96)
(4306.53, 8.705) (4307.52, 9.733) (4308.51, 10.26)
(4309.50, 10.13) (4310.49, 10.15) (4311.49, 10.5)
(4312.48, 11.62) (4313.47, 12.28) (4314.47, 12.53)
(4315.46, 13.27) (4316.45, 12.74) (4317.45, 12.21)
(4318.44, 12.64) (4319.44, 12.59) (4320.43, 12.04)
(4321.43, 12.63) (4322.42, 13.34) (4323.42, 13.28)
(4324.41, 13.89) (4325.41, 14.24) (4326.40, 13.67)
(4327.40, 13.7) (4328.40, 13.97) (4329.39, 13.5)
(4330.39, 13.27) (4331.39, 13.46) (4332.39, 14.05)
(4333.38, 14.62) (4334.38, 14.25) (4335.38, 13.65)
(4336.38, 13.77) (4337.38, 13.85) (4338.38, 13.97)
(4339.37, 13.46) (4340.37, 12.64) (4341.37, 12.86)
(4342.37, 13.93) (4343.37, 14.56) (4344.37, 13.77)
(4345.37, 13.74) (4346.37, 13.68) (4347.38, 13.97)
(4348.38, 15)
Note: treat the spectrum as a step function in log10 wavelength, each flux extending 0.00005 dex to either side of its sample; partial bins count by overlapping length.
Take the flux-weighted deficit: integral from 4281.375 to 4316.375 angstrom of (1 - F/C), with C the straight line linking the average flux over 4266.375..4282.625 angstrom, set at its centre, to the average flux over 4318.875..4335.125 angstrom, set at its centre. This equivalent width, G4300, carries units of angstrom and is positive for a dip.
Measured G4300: 4.9 angstrom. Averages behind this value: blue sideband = 11.4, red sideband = 13.5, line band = 10.6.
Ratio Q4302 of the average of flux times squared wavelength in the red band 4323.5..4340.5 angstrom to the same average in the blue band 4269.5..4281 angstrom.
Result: 1.25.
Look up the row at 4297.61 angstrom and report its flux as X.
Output 9.867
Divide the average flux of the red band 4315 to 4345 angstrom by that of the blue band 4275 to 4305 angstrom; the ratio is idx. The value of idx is 1.3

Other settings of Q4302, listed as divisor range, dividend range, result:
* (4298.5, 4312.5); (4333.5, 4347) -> 1.44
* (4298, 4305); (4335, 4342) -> 1.45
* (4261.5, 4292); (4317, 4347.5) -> 1.20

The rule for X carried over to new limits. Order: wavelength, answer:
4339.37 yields 13.46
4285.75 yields 10.95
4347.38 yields 13.97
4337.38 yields 13.85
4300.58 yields 9.1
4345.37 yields 13.74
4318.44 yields 12.64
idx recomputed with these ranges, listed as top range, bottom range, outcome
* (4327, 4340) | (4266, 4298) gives 1.24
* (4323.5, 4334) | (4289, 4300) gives 1.34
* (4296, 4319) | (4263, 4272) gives 0.88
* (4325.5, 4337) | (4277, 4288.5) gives 1.20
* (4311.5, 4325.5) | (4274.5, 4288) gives 1.11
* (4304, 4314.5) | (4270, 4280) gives 0.90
